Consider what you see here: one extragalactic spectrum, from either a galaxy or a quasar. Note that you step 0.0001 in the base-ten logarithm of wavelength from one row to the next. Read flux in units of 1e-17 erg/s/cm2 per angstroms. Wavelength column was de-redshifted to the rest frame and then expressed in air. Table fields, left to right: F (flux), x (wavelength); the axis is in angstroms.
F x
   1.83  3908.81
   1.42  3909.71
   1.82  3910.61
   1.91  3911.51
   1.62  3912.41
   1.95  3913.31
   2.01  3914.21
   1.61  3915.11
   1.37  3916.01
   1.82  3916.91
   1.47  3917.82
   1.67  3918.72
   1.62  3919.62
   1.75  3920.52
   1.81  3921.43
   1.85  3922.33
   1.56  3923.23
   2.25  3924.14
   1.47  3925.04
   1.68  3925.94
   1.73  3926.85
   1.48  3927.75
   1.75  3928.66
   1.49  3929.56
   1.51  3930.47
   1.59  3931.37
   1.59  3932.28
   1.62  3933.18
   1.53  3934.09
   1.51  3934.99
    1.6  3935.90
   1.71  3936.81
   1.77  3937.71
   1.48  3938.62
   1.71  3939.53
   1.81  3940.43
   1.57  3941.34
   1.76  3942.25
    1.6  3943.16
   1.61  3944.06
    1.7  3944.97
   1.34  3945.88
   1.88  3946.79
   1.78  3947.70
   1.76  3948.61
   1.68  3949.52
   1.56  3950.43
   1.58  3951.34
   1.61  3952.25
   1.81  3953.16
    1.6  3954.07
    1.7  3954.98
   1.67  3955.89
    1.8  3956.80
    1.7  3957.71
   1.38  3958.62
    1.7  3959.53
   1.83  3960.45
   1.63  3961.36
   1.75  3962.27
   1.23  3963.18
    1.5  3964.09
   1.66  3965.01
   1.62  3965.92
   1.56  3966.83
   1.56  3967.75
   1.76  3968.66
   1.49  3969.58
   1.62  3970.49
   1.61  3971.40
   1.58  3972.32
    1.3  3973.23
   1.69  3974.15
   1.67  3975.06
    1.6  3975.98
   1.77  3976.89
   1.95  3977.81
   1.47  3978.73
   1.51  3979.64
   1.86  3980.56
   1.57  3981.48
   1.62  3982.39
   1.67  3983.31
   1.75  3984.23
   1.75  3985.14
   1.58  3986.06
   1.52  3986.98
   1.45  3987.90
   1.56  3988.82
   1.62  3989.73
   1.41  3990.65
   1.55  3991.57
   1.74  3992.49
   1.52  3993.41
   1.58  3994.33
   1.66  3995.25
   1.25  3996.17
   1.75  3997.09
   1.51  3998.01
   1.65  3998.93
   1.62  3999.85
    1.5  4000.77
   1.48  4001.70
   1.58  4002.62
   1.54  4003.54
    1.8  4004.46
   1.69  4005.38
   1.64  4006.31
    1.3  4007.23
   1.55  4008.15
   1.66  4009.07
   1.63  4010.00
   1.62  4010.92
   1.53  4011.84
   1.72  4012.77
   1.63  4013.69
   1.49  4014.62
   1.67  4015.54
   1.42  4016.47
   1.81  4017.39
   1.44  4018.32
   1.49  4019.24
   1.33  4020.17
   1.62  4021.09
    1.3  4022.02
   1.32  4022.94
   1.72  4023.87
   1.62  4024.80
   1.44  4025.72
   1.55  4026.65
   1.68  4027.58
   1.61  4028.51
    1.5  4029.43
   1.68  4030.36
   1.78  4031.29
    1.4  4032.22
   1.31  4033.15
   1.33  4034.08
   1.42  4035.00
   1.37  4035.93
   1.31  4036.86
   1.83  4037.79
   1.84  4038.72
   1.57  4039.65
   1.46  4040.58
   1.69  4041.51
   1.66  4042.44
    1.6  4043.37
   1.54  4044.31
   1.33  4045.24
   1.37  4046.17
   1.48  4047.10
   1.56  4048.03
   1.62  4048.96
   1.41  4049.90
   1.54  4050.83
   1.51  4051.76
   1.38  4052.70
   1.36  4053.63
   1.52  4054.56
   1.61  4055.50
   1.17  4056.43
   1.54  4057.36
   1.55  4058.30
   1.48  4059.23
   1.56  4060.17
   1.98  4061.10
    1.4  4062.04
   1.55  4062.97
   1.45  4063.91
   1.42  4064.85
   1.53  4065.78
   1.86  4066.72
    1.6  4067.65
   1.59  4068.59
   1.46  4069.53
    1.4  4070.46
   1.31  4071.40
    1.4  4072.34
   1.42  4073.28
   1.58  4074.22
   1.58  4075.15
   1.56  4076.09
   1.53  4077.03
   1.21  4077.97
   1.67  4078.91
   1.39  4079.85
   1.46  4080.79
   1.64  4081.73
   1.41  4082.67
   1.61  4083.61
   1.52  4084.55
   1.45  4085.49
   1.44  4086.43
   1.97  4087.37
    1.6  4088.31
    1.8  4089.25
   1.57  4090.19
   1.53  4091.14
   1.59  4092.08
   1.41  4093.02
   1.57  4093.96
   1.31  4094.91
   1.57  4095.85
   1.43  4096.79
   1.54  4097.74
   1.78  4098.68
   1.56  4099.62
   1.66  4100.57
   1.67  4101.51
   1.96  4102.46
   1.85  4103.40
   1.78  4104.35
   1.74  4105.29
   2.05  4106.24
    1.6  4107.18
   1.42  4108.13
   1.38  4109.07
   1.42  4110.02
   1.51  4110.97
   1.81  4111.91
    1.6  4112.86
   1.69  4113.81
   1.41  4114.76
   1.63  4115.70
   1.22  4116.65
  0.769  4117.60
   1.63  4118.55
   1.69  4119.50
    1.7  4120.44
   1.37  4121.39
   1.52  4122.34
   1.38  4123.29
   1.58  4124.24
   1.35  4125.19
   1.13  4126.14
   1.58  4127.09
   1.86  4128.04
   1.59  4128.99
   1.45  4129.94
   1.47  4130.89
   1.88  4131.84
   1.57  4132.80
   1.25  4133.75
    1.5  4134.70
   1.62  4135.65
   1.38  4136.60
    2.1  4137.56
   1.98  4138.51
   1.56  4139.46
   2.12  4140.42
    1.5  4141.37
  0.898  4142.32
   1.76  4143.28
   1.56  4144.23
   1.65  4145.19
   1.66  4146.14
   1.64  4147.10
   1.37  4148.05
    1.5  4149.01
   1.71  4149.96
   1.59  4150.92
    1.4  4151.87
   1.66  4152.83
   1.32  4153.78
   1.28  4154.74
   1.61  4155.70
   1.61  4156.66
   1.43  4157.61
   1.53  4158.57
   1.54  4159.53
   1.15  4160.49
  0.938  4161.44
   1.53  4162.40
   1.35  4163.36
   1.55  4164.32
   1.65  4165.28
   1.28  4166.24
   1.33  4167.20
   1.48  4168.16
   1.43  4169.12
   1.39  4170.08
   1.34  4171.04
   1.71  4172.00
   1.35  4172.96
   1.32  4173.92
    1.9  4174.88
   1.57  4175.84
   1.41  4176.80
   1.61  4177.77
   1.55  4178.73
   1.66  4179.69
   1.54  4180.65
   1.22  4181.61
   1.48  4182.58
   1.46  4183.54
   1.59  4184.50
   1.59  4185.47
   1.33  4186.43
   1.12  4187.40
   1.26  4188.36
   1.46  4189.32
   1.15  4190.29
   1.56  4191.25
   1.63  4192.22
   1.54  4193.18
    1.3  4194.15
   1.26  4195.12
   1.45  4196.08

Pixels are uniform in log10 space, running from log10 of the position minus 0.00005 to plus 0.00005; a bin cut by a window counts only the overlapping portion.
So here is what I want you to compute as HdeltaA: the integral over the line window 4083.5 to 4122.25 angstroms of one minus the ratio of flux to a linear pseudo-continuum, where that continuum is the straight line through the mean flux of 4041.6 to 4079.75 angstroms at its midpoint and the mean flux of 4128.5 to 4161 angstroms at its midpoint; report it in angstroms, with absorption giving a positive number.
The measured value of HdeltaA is -1.2 angstroms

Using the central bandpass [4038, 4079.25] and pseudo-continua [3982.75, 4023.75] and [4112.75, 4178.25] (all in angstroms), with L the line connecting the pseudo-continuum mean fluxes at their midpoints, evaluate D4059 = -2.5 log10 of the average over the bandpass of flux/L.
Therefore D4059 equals 0.02 mag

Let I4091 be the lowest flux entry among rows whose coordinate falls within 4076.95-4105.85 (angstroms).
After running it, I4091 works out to 1.21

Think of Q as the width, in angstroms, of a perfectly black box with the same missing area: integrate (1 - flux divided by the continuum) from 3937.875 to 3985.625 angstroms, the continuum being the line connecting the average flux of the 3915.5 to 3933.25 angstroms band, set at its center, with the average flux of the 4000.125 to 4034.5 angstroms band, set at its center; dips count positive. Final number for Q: -0.9 angstroms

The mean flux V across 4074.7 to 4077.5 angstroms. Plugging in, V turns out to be 1.55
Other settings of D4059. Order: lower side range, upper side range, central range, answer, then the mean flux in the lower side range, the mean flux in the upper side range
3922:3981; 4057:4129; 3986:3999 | 0.04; 1.64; 1.55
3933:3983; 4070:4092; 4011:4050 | 0.02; 1.64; 1.52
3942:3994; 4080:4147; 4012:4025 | 0.05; 1.63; 1.57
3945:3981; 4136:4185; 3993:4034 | 0.03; 1.64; 1.51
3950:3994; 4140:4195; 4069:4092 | 0.01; 1.62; 1.47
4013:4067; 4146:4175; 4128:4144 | -0.09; 1.53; 1.46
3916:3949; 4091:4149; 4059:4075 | 0.04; 1.66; 1.57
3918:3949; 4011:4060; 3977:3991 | -0.02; 1.66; 1.52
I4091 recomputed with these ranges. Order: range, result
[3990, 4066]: 1.17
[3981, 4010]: 1.25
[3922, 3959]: 1.34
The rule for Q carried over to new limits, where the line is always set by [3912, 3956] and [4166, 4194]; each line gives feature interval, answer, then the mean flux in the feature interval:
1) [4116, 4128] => 0.6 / 1.43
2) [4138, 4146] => -0.8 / 1.63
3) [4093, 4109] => -1.2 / 1.64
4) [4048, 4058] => 0.6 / 1.47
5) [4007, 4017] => 0.2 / 1.57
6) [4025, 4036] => 0.5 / 1.51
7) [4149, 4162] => 0.3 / 1.45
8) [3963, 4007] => 0.7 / 1.6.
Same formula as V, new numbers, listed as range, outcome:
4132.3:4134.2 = 1.41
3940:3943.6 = 1.68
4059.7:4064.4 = 1.59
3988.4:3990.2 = 1.6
